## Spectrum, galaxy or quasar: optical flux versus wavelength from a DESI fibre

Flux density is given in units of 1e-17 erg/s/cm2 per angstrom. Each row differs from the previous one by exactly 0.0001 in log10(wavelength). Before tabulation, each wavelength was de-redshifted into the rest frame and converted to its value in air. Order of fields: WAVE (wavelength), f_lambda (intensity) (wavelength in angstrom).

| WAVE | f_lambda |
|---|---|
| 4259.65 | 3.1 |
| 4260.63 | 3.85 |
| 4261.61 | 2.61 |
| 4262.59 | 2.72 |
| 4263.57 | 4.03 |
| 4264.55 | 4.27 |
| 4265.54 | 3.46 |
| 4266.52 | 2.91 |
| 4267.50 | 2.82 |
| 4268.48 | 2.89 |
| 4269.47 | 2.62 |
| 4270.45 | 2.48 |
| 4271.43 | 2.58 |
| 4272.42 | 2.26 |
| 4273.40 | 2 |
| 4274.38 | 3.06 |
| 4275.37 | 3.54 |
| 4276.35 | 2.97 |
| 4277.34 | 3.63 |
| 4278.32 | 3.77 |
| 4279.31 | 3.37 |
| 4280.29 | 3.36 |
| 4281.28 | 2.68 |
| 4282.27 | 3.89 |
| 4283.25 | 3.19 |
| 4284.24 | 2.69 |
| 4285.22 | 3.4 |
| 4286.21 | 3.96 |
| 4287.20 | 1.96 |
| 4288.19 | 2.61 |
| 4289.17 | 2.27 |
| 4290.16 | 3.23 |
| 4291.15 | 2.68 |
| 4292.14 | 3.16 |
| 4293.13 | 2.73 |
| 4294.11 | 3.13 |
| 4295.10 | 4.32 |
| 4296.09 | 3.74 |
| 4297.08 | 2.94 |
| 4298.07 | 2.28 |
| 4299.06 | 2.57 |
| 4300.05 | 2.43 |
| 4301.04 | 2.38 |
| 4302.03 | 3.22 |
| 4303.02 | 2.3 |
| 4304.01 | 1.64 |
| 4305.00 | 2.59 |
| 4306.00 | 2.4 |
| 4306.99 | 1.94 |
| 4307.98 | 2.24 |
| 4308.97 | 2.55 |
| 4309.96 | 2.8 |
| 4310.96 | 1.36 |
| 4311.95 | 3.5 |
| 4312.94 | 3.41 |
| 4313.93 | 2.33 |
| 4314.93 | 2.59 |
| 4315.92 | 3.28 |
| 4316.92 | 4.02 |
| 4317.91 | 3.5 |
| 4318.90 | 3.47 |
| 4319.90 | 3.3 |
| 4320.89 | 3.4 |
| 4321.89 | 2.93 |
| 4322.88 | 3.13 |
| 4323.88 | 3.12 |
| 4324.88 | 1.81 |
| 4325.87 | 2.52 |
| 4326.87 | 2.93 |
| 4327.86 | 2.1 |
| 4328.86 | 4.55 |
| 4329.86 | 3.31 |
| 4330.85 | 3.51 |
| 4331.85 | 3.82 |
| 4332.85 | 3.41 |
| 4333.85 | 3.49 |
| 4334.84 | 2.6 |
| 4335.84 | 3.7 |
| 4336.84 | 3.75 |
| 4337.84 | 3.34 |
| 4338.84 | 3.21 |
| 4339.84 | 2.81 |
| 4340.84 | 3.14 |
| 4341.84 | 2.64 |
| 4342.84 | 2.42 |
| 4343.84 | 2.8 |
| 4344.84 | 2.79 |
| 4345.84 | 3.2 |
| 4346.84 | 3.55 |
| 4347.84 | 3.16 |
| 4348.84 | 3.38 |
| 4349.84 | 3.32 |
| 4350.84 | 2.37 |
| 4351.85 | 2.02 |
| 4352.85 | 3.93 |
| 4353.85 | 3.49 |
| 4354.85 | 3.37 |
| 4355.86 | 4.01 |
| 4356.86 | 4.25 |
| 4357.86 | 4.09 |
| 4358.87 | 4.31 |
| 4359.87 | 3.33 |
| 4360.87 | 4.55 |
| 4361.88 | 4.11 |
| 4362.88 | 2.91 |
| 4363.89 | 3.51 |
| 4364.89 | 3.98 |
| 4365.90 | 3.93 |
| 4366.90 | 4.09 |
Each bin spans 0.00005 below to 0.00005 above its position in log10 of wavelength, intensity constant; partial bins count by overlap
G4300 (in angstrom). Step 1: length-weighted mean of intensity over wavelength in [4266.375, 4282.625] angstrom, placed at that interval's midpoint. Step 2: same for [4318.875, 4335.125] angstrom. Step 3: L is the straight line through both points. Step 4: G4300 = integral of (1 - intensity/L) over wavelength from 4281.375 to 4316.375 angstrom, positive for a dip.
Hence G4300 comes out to 3.0 angstrom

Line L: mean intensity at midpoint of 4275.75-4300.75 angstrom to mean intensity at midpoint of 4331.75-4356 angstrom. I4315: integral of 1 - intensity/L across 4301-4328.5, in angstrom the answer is 3.2 angstrom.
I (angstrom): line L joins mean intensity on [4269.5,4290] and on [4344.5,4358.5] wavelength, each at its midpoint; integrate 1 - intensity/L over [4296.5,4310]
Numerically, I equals 2.9 angstrom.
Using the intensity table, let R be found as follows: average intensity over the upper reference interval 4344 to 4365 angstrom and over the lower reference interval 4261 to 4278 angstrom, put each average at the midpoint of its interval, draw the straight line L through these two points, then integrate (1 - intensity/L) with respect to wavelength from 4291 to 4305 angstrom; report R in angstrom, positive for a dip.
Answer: 1.5 angstrom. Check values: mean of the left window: 3.01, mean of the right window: 3.49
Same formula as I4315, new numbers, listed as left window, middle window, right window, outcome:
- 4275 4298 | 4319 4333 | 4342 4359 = 0.5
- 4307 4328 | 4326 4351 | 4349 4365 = 0.5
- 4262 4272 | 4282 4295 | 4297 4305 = -1.6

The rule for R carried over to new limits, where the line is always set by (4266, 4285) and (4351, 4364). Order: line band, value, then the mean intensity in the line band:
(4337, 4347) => 1.5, 3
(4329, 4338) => -0.1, 3.48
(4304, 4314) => 2.4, 2.48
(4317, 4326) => 0.7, 3.09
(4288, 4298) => 0.2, 3.06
